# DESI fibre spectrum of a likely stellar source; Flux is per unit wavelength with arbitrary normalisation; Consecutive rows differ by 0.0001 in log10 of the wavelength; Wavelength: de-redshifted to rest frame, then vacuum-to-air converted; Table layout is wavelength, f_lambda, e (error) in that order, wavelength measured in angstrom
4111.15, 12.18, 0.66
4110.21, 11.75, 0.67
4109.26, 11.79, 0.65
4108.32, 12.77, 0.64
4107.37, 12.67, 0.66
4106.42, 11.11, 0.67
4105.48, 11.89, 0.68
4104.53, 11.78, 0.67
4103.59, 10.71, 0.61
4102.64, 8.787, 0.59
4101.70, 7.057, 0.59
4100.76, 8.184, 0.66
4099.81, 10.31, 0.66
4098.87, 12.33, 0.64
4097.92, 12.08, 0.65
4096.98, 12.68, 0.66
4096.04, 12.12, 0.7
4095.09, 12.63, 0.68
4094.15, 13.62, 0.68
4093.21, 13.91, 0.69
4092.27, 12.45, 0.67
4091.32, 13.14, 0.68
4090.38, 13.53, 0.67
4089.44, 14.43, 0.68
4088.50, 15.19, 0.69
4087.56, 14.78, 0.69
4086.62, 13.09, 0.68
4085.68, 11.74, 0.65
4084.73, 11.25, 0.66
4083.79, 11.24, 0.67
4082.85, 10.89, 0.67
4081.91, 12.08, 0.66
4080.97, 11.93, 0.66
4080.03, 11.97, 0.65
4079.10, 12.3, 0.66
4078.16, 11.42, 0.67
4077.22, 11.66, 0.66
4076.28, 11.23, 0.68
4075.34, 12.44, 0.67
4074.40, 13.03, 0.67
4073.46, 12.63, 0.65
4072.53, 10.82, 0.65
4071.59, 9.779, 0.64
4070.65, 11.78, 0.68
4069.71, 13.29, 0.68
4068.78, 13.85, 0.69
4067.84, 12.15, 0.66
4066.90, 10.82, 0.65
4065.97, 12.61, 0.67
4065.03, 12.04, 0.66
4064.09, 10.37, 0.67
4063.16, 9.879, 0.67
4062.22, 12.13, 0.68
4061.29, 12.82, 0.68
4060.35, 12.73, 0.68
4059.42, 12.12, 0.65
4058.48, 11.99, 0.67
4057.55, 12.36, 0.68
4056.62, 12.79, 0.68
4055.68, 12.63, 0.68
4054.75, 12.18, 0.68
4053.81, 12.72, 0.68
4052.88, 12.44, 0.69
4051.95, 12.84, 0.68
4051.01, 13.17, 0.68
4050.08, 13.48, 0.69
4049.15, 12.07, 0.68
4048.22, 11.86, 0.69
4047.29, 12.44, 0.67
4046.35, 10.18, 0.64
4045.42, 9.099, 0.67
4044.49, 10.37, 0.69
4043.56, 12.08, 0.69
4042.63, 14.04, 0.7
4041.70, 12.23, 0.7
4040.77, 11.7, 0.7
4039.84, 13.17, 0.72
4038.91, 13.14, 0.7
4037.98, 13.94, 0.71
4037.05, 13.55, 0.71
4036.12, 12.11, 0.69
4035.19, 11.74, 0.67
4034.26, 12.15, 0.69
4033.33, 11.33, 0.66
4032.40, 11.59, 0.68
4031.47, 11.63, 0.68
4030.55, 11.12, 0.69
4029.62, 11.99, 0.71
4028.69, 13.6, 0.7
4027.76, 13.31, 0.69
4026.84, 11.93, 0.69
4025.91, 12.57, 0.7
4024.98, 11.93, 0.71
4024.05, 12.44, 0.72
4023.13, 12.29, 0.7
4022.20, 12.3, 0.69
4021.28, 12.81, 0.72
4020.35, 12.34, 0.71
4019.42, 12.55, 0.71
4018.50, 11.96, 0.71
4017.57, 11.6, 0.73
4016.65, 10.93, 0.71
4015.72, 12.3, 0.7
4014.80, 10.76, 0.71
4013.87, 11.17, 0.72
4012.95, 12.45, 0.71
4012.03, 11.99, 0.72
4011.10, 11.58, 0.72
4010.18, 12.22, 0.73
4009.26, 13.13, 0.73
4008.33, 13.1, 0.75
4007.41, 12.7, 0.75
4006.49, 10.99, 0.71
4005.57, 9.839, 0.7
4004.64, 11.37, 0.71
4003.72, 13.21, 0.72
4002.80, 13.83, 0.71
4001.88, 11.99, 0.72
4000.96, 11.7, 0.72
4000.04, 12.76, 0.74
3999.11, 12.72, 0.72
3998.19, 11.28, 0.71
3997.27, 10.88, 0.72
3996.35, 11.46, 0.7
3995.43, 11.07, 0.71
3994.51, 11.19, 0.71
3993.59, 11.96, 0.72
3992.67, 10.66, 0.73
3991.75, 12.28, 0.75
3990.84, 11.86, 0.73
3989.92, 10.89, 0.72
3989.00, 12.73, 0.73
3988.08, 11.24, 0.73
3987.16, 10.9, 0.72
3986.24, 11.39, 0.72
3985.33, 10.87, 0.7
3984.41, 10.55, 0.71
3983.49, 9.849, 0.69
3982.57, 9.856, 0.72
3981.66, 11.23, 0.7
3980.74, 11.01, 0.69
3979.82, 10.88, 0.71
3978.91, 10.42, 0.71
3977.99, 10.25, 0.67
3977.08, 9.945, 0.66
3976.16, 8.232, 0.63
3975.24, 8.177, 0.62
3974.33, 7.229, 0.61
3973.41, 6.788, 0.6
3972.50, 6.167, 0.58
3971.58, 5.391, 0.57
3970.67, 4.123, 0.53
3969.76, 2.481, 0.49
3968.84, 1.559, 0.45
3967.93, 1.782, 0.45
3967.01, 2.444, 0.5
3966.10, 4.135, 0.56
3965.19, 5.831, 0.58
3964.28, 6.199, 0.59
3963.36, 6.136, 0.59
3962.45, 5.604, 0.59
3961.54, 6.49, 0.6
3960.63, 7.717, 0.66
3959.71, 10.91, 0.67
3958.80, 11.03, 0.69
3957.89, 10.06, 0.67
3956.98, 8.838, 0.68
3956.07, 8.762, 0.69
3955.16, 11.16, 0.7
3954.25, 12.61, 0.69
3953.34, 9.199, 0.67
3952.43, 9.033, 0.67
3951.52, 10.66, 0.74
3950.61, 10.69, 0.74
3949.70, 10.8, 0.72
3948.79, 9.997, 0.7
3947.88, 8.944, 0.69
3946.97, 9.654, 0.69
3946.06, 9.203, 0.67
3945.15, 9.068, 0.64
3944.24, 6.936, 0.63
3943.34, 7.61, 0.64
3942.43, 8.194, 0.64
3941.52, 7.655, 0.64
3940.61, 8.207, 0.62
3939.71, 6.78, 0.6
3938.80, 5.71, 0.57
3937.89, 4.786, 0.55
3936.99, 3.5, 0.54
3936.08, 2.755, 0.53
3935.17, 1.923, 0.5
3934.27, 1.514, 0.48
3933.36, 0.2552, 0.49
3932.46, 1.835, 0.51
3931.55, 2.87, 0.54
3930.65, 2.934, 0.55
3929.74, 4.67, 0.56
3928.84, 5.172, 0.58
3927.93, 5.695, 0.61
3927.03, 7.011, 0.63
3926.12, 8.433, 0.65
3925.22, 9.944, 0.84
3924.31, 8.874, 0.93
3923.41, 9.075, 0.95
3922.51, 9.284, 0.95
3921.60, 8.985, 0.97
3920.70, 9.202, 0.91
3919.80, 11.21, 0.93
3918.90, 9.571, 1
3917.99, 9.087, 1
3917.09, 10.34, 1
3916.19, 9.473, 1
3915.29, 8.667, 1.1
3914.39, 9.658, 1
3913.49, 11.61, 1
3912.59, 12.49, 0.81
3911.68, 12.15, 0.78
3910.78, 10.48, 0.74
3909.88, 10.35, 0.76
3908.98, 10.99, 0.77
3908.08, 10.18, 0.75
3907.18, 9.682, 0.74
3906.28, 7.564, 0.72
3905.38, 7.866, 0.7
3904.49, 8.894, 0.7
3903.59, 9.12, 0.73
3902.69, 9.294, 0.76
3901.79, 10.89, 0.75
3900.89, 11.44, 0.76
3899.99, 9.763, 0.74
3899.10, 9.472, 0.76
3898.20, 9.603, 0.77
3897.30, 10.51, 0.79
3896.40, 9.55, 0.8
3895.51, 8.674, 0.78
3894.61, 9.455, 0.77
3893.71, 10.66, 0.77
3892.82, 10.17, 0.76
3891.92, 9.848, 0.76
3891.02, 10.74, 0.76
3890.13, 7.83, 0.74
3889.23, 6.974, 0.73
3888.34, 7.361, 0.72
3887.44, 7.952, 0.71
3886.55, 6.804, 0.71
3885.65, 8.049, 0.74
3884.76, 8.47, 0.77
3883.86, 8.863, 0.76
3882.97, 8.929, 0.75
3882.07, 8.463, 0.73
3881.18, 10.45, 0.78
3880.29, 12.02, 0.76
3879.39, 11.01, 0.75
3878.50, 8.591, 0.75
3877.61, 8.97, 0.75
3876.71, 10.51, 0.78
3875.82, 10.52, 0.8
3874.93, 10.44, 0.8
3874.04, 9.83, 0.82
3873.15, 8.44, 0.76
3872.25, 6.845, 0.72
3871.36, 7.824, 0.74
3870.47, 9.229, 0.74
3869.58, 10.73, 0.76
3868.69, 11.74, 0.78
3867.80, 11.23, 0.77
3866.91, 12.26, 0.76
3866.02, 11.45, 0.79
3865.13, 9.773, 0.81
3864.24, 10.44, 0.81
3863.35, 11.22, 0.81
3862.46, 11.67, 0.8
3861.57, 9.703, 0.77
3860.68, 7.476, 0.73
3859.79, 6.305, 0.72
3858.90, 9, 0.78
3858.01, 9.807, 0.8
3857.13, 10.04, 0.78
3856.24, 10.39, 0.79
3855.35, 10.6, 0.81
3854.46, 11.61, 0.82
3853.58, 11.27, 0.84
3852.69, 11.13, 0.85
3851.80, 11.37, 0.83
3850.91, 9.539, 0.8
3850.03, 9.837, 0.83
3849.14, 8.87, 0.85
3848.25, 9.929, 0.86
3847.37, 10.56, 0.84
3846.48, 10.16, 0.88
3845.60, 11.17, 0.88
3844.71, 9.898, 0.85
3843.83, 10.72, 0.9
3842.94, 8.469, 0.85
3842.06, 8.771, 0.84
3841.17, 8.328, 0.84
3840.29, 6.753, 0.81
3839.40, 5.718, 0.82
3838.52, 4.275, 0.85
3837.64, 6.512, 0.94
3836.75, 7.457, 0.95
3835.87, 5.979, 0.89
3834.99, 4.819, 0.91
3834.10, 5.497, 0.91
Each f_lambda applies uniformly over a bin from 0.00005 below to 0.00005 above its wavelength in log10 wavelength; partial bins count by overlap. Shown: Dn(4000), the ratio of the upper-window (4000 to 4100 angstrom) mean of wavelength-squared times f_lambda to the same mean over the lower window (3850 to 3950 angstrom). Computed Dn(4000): 1.5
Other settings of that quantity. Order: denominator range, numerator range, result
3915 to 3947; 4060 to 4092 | 1.94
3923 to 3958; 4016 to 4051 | 1.77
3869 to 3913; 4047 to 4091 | 1.41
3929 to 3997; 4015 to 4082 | 1.59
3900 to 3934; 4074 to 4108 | 1.54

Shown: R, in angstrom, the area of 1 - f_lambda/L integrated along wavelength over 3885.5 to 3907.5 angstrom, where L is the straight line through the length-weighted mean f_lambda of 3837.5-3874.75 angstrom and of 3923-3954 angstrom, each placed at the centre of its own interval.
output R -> -2.5 angstrom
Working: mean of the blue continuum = 9.58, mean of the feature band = 9.14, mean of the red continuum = 6.79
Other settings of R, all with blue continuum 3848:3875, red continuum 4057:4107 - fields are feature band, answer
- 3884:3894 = 1.6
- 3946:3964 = 2.4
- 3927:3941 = 8.7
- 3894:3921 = 1.3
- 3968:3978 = 4.5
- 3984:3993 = -0.2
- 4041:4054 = -0.5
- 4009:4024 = -0.9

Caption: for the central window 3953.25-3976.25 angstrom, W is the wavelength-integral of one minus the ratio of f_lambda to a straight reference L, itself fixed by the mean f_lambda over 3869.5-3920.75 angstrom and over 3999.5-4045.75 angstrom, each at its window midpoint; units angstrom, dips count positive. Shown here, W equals 8.6 angstrom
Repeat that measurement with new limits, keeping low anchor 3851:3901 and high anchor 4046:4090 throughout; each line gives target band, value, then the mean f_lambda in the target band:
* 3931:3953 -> 8.3 angstrom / 6.61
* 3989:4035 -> -1.9 angstrom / 12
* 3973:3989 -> 1.5 angstrom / 10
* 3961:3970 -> 5.4 angstrom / 4.34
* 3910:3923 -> 0.1 angstrom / 10.2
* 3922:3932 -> 3.5 angstrom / 6.73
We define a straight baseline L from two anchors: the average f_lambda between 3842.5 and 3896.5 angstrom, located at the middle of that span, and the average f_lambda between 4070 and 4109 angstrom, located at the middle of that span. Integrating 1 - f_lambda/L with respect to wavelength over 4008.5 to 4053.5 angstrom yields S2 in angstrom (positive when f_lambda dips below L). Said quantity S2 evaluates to -3.3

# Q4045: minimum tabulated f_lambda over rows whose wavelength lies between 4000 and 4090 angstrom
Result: 9.099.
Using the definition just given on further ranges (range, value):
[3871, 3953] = 0.2552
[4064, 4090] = 9.779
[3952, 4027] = 1.559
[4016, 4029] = 10.93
